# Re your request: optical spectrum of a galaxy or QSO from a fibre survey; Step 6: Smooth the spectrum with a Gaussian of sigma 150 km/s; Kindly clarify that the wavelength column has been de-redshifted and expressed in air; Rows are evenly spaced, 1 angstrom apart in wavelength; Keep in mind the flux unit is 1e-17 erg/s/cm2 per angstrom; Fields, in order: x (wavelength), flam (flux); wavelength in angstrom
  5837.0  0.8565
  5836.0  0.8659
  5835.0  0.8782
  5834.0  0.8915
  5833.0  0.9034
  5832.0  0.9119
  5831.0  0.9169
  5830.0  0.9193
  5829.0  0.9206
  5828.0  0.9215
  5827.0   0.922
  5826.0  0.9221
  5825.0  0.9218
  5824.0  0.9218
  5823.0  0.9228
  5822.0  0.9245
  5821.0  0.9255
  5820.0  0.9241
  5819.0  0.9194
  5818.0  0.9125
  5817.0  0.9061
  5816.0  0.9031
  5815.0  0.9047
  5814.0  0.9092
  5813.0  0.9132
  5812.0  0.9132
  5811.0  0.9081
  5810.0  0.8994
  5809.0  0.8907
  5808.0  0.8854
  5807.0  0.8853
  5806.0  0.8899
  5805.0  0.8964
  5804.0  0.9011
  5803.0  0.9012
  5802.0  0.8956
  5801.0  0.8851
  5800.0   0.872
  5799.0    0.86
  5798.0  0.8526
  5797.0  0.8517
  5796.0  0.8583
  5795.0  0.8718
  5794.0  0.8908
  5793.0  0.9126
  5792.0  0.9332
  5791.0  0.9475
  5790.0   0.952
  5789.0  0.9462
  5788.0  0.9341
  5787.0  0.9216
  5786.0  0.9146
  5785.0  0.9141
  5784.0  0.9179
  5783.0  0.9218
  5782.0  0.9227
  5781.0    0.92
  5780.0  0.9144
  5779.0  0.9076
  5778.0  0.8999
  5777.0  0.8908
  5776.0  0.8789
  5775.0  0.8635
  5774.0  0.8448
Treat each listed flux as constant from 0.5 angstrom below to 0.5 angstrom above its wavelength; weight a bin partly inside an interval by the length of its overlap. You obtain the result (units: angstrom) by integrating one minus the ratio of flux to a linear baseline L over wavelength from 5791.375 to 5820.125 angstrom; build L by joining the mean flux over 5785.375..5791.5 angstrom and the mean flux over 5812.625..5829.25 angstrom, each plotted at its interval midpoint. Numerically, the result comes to 1.0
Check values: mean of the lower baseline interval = 0.936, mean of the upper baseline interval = 0.917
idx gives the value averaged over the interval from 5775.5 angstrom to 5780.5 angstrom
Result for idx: 0.898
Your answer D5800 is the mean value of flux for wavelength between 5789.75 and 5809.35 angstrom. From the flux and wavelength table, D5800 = 0.891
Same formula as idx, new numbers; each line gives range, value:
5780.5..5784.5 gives 0.921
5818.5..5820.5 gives 0.922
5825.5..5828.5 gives 0.922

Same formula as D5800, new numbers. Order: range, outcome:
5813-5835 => 0.915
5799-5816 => 0.896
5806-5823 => 0.908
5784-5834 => 0.907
